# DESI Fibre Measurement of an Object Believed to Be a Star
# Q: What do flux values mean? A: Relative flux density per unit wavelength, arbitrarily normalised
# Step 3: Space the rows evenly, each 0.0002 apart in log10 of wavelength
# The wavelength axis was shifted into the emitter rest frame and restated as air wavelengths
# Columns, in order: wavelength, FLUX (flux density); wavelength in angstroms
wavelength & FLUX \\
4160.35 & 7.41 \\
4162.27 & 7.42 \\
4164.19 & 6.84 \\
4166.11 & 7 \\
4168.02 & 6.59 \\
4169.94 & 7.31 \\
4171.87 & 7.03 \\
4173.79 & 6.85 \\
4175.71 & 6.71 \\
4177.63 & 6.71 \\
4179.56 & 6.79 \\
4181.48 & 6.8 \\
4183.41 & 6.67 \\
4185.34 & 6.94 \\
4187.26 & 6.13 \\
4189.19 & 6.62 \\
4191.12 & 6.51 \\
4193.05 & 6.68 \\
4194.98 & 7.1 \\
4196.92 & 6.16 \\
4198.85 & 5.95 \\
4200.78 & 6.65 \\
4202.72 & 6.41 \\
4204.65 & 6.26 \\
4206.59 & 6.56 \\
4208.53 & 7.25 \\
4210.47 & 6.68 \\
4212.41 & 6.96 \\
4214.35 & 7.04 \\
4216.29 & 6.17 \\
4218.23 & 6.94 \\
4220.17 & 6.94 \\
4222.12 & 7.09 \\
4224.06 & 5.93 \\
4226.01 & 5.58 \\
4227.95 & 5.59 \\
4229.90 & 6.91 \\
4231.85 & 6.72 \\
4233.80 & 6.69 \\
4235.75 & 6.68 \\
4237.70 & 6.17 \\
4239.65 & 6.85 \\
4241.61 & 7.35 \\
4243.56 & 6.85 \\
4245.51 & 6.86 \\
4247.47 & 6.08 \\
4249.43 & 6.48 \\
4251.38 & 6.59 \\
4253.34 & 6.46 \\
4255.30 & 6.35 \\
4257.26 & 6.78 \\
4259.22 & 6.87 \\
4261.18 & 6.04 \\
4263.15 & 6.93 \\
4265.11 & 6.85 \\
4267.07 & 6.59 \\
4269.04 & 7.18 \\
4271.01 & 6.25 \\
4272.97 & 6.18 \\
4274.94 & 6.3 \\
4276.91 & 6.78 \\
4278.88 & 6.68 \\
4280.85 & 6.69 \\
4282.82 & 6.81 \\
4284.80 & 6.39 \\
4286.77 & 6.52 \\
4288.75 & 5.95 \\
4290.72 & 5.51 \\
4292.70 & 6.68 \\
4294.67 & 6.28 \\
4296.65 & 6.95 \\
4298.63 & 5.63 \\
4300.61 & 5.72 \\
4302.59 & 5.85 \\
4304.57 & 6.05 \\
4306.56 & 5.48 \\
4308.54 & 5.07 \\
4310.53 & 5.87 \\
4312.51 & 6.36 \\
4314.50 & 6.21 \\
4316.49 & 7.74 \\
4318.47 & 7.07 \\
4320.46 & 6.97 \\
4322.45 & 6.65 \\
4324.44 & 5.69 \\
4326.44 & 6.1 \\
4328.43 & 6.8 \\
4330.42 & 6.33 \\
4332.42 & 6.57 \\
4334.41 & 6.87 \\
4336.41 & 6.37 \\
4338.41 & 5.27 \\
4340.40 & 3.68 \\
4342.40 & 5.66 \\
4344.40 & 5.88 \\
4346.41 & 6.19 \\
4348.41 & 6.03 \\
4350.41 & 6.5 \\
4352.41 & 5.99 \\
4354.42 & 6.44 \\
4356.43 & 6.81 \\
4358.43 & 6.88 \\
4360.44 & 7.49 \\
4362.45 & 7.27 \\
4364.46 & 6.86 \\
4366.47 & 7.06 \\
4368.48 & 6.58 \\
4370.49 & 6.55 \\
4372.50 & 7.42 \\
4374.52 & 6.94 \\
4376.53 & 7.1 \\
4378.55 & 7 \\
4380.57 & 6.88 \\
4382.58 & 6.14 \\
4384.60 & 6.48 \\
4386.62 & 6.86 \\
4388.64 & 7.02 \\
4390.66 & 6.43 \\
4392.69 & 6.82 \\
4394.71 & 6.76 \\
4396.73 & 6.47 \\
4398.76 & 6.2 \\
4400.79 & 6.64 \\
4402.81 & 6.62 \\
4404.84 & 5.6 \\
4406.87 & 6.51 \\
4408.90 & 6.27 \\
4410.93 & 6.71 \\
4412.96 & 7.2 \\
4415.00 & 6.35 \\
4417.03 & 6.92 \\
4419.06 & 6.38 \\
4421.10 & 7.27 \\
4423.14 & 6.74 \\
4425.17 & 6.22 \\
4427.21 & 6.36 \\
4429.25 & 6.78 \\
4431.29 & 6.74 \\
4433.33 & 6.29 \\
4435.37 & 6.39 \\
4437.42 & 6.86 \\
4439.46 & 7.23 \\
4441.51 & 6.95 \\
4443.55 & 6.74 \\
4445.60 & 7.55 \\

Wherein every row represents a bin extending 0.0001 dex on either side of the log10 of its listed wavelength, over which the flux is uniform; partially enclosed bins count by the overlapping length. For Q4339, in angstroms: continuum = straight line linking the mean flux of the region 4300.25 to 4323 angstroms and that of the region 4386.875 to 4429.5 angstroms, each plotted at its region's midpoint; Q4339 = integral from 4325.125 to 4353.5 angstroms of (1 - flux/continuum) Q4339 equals 1.51 angstroms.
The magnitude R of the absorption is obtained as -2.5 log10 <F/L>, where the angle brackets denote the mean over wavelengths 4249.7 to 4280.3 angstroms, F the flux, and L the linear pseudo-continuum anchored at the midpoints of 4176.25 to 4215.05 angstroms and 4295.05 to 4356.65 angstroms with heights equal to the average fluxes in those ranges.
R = -0.04 mag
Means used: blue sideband 6.64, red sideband 6.15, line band 6.59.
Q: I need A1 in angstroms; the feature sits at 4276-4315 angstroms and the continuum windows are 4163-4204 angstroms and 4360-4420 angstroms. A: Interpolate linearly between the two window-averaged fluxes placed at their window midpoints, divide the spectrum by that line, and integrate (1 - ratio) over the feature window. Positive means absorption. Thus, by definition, 3.1 angstroms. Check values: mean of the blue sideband 6.69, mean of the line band 6.17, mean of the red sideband 6.71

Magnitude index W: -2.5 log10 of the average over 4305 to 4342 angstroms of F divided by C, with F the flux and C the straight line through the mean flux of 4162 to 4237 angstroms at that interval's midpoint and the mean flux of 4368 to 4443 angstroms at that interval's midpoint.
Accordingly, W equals 0.085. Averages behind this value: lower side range 6.65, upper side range 6.67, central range 6.16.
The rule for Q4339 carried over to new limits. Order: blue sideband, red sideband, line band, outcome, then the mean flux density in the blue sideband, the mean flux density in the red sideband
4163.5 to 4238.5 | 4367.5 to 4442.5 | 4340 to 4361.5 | 1.4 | 6.63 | 6.67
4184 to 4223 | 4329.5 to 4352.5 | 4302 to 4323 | -0.8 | 6.65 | 5.94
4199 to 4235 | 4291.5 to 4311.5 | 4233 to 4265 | -1.5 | 6.56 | 5.95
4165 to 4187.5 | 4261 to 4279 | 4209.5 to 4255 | 0.7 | 6.82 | 6.6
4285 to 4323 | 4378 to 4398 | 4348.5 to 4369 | -0.7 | 6.24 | 6.67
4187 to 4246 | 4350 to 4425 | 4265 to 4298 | 0.7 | 6.59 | 6.7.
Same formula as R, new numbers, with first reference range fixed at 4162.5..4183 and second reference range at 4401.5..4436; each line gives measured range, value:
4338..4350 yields 0.20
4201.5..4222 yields 0.01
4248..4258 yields 0.04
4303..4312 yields 0.18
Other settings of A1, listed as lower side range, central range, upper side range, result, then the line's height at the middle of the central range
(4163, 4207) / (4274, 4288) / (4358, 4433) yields 0.21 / 6.69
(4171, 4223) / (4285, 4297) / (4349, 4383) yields 0.85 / 6.76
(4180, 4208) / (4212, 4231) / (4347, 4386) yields 0.22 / 6.58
